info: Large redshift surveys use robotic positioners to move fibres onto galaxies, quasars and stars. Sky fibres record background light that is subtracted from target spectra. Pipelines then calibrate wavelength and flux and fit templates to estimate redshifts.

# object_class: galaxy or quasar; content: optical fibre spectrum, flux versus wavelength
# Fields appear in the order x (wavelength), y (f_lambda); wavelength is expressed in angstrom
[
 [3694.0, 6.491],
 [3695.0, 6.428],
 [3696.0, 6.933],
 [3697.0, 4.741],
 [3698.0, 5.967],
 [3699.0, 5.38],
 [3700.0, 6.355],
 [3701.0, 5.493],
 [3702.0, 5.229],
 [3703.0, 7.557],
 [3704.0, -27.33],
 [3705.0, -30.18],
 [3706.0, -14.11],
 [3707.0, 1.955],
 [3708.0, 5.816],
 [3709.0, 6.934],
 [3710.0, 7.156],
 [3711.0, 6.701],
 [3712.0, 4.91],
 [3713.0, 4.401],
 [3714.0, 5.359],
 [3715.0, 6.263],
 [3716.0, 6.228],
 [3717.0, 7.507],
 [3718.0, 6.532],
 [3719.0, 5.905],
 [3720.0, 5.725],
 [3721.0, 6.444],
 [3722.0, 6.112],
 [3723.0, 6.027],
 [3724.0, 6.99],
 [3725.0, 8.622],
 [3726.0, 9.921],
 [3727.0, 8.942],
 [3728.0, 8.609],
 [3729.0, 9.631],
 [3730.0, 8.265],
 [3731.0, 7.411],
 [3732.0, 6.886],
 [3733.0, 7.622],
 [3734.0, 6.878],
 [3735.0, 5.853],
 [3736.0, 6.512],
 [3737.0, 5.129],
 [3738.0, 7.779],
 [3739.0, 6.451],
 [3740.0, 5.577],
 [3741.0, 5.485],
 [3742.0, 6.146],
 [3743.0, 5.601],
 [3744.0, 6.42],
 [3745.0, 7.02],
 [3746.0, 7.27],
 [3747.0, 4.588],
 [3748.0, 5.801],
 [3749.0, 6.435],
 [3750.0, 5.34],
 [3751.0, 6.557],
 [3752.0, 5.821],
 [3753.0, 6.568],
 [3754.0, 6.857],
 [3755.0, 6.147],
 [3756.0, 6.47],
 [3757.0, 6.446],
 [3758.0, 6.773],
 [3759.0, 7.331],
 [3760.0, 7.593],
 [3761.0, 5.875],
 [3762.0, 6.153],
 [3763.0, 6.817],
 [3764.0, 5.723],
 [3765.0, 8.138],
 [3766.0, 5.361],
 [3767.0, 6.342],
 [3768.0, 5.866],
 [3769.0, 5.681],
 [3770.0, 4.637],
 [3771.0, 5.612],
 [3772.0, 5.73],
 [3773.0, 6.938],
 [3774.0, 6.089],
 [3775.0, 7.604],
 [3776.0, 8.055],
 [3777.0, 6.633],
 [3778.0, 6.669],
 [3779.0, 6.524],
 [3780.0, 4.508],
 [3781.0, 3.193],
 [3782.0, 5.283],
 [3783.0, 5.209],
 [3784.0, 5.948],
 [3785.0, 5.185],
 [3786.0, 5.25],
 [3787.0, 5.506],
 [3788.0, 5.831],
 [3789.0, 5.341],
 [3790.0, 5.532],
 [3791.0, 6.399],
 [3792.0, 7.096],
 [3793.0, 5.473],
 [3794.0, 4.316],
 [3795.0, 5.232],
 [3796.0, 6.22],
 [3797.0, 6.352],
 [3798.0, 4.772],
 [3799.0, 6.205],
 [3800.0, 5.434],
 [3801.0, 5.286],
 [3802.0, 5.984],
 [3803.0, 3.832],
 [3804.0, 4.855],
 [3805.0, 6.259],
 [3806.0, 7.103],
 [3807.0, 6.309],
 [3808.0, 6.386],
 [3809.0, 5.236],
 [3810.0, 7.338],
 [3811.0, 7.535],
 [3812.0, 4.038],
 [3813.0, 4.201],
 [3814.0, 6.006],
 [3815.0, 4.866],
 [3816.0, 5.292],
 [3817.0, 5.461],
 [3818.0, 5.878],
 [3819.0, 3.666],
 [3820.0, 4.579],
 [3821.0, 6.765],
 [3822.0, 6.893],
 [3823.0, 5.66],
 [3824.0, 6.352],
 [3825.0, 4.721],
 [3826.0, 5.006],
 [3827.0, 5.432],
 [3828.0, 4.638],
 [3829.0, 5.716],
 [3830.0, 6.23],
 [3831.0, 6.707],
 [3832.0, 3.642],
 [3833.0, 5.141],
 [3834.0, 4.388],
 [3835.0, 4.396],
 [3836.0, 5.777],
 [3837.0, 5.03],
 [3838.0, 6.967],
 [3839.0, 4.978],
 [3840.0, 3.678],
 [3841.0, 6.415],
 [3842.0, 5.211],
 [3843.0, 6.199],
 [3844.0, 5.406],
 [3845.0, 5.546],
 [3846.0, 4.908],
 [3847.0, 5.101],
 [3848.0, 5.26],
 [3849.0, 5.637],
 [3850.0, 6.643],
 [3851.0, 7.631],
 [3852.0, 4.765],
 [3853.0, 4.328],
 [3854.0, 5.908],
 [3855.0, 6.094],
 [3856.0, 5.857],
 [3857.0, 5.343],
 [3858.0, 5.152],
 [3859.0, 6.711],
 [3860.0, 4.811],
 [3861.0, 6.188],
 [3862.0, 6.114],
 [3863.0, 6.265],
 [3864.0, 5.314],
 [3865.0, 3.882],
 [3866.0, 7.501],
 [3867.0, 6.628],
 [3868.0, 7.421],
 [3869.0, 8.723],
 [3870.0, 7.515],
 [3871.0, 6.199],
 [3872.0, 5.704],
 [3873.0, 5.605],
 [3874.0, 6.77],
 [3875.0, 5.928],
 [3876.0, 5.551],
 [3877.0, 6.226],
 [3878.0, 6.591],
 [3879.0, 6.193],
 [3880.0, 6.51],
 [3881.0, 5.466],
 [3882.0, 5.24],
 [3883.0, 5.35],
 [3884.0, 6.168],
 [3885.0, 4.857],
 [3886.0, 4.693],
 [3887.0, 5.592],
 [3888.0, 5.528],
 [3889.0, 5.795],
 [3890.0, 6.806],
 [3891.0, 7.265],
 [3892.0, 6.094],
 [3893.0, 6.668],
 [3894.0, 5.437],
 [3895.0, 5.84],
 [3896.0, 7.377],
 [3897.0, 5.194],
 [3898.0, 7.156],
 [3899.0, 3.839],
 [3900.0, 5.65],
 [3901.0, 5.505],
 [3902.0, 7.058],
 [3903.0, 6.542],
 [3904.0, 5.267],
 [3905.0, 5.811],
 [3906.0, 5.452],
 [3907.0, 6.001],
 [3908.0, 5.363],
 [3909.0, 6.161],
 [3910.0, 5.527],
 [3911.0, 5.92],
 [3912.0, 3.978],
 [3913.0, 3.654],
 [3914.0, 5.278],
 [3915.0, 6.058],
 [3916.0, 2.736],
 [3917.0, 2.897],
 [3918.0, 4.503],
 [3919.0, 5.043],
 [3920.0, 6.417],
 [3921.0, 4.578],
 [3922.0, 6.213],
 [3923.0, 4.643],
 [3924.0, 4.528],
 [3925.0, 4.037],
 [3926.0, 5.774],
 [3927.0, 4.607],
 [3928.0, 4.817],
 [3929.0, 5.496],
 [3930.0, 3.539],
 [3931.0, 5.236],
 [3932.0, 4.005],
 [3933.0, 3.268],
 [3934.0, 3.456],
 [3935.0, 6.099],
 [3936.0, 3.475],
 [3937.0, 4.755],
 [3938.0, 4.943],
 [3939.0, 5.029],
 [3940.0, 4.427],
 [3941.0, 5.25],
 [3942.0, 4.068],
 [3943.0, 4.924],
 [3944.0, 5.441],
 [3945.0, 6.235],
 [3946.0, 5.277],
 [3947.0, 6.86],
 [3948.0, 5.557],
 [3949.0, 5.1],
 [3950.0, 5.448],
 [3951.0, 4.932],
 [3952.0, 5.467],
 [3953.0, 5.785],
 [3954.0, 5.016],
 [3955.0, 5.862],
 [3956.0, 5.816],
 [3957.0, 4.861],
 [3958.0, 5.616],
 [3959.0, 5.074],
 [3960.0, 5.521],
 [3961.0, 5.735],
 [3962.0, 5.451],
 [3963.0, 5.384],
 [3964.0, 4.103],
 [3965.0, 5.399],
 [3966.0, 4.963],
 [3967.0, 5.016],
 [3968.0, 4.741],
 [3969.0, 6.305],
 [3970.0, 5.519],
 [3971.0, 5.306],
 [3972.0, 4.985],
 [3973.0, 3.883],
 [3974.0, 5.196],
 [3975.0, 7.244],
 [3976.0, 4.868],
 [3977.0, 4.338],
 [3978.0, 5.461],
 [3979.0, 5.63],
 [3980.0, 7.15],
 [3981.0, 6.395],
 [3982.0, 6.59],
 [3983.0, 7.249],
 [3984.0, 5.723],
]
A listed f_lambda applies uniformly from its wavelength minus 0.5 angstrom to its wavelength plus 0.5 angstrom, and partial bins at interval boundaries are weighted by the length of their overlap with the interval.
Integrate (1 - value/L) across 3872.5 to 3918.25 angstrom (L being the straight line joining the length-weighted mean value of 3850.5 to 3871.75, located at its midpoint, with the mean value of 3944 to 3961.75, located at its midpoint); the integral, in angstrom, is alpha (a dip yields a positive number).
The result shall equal 2.0 angstrom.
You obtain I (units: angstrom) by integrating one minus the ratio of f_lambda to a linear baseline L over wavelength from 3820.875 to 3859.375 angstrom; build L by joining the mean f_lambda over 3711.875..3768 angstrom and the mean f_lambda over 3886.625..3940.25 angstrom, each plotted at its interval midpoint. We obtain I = 1.9 angstrom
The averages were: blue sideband 6.6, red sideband 5.23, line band 5.53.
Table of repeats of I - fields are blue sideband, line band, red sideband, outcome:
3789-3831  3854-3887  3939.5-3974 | -3.2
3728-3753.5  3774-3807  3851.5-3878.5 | 3.2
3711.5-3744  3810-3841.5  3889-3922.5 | 3.6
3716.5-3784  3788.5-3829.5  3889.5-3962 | 3.3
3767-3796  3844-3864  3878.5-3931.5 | -0.4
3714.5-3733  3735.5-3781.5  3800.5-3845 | 3.2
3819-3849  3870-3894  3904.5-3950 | -3.8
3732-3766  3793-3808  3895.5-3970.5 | 1.1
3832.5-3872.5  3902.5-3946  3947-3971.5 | 4.6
